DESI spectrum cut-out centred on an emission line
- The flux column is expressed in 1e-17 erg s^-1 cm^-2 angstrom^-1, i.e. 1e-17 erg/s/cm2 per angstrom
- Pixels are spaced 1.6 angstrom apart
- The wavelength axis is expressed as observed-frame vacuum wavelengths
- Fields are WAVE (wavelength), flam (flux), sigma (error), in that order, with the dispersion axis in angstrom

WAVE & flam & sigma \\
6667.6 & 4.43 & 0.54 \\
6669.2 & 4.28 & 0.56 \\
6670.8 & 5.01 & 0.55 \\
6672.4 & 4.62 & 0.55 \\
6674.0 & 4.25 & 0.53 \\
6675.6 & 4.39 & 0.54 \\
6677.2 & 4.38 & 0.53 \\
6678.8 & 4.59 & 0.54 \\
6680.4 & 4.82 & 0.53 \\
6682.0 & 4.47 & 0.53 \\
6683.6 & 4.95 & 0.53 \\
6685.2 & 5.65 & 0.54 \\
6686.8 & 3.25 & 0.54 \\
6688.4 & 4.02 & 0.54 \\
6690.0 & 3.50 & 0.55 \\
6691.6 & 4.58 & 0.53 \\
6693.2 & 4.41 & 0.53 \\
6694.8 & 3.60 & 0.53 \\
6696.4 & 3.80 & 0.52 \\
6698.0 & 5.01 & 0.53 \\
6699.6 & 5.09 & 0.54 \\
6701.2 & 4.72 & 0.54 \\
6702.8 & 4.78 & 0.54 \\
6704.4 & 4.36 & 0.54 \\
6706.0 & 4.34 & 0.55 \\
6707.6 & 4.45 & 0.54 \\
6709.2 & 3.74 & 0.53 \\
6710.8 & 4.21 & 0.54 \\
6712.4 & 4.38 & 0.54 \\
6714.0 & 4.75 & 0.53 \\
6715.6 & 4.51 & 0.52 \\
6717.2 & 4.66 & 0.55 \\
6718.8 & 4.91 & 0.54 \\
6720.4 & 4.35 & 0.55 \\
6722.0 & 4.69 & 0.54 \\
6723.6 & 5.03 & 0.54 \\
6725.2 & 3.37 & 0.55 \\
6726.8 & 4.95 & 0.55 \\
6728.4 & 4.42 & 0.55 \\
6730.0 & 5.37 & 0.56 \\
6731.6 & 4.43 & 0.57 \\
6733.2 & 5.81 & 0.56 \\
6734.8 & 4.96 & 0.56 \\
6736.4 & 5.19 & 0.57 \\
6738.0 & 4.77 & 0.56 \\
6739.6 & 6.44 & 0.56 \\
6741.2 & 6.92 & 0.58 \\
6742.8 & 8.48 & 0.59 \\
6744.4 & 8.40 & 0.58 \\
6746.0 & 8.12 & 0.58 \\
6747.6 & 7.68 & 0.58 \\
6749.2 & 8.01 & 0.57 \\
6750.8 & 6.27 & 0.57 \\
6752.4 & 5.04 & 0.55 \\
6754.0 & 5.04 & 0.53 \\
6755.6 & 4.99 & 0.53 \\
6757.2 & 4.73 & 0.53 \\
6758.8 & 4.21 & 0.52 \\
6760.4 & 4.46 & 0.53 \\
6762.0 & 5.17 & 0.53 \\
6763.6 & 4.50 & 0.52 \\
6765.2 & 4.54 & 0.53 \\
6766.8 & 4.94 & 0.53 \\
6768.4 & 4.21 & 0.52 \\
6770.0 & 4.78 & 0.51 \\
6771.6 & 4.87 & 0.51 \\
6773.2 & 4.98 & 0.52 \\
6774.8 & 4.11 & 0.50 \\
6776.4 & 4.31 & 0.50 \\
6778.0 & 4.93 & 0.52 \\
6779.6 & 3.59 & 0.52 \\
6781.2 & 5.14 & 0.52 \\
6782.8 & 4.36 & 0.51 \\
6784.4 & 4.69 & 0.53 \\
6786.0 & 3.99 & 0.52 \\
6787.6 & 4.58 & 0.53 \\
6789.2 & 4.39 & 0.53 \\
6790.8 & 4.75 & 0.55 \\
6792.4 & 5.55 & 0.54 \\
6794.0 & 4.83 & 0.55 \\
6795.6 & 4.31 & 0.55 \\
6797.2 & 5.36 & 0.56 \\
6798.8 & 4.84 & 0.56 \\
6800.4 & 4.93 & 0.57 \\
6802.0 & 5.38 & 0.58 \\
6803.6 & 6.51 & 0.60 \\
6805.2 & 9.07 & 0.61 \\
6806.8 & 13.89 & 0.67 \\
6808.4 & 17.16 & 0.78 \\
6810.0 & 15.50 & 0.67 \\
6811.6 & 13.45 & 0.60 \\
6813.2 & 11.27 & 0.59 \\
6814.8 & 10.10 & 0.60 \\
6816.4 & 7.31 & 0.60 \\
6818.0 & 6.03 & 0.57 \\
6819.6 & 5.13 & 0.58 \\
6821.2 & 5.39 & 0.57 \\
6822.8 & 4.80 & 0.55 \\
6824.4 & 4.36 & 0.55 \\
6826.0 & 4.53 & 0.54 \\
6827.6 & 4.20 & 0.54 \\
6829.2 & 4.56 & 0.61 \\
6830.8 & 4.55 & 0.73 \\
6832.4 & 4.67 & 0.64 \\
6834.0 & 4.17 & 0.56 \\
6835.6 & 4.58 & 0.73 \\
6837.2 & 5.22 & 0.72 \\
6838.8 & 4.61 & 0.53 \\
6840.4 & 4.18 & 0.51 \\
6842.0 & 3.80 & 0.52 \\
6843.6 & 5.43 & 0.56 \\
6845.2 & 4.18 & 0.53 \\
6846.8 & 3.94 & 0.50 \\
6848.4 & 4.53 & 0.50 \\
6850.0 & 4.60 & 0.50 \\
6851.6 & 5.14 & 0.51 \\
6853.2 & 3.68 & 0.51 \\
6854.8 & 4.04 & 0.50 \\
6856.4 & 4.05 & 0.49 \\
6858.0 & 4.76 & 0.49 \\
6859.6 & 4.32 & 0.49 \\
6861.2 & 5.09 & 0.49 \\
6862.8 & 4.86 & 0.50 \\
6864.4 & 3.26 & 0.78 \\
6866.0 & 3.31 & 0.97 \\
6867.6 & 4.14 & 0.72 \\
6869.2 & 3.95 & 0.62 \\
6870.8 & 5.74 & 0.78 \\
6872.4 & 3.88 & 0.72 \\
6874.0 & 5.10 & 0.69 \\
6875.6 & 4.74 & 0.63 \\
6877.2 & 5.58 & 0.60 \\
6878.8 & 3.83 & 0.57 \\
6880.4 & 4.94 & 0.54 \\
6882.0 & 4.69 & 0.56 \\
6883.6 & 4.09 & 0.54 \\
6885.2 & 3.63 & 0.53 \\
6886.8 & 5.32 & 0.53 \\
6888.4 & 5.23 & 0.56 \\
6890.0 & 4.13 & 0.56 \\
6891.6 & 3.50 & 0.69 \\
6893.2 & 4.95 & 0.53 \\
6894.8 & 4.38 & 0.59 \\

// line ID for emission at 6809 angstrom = [O III]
